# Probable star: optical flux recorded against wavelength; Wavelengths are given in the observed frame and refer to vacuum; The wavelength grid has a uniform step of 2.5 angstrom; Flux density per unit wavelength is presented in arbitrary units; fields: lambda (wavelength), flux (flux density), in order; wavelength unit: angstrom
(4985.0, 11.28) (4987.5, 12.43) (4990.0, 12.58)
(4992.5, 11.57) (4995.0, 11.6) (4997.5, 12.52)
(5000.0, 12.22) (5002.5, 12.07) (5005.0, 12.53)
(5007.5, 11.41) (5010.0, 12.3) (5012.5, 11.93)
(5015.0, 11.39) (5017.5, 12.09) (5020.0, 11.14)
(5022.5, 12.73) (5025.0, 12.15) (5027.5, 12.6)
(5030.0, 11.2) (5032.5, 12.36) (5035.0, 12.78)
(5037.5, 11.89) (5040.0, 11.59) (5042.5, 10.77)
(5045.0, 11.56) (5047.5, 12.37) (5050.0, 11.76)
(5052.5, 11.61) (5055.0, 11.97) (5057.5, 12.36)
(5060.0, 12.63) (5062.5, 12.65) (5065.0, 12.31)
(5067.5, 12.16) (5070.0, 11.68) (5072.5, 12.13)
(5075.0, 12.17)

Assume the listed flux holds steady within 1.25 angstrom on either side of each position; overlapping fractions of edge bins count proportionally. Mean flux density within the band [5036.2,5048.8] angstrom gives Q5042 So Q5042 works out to 11.6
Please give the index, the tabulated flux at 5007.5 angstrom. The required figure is 11.41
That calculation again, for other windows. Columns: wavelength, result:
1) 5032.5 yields 12.36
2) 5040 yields 11.59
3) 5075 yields 12.17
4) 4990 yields 12.58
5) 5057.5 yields 12.36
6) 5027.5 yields 12.6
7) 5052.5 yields 11.61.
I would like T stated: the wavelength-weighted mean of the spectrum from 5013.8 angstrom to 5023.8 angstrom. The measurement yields 11.8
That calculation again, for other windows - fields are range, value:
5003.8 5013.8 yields 12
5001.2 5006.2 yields 12.3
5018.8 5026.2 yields 12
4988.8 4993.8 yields 12.1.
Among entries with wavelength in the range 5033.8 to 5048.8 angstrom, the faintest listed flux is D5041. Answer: 10.77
